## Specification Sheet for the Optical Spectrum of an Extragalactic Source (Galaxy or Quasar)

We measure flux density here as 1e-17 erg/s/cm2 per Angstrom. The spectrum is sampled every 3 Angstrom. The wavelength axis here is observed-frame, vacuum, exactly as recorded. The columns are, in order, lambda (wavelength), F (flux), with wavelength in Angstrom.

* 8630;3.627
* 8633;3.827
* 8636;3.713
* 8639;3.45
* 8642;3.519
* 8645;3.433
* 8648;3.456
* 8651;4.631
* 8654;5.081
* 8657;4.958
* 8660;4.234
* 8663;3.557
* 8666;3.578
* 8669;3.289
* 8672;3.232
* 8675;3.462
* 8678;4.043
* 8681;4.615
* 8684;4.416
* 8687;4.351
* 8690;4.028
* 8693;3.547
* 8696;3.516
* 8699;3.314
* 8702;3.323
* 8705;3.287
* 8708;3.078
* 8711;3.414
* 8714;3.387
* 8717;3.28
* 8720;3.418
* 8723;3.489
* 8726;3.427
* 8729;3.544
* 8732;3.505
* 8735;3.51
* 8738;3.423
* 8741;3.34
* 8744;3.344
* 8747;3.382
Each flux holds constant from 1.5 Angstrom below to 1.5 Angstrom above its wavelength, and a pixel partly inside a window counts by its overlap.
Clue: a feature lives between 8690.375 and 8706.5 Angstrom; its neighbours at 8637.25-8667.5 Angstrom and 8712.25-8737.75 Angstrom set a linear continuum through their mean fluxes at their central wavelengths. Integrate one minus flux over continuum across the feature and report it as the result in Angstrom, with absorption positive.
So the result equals 0.9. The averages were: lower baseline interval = 3.99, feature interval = 3.44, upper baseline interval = 3.44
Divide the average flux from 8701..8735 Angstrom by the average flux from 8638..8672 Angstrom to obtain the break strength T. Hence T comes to 0.87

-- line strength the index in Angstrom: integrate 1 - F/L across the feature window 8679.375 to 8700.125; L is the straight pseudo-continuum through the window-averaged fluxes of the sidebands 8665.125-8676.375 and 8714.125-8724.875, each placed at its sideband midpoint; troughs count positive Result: -3.7 Angstrom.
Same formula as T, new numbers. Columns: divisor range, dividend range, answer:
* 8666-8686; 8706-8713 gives 0.85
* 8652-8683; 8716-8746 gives 0.85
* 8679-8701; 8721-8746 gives 0.87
